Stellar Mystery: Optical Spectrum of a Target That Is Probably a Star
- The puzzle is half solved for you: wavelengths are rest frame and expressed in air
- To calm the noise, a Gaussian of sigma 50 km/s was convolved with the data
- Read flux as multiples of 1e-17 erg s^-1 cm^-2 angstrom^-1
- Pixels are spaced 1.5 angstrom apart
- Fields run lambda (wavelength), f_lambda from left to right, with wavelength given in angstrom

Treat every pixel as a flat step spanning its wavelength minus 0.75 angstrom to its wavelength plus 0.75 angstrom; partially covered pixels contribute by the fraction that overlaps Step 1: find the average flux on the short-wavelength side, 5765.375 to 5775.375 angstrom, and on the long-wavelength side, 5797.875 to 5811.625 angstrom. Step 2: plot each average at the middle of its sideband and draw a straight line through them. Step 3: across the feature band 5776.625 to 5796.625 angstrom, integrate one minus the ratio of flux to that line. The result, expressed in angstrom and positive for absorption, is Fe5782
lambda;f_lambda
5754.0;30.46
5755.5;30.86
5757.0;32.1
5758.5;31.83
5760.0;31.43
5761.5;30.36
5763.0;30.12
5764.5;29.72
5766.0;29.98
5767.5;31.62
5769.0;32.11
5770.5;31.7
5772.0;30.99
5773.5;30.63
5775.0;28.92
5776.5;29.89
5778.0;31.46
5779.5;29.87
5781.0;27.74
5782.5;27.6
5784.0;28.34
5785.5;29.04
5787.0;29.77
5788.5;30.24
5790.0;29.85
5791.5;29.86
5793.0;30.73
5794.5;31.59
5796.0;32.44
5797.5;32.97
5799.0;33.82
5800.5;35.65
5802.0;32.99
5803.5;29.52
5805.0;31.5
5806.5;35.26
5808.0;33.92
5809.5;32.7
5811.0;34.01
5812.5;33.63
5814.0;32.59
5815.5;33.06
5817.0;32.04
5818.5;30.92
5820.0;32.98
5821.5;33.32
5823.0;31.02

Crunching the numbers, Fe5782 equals 1.3 angstrom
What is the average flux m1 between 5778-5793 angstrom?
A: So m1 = 29.3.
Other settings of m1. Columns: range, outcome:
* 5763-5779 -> 30.7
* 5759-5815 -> 31.2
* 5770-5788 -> 29.6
